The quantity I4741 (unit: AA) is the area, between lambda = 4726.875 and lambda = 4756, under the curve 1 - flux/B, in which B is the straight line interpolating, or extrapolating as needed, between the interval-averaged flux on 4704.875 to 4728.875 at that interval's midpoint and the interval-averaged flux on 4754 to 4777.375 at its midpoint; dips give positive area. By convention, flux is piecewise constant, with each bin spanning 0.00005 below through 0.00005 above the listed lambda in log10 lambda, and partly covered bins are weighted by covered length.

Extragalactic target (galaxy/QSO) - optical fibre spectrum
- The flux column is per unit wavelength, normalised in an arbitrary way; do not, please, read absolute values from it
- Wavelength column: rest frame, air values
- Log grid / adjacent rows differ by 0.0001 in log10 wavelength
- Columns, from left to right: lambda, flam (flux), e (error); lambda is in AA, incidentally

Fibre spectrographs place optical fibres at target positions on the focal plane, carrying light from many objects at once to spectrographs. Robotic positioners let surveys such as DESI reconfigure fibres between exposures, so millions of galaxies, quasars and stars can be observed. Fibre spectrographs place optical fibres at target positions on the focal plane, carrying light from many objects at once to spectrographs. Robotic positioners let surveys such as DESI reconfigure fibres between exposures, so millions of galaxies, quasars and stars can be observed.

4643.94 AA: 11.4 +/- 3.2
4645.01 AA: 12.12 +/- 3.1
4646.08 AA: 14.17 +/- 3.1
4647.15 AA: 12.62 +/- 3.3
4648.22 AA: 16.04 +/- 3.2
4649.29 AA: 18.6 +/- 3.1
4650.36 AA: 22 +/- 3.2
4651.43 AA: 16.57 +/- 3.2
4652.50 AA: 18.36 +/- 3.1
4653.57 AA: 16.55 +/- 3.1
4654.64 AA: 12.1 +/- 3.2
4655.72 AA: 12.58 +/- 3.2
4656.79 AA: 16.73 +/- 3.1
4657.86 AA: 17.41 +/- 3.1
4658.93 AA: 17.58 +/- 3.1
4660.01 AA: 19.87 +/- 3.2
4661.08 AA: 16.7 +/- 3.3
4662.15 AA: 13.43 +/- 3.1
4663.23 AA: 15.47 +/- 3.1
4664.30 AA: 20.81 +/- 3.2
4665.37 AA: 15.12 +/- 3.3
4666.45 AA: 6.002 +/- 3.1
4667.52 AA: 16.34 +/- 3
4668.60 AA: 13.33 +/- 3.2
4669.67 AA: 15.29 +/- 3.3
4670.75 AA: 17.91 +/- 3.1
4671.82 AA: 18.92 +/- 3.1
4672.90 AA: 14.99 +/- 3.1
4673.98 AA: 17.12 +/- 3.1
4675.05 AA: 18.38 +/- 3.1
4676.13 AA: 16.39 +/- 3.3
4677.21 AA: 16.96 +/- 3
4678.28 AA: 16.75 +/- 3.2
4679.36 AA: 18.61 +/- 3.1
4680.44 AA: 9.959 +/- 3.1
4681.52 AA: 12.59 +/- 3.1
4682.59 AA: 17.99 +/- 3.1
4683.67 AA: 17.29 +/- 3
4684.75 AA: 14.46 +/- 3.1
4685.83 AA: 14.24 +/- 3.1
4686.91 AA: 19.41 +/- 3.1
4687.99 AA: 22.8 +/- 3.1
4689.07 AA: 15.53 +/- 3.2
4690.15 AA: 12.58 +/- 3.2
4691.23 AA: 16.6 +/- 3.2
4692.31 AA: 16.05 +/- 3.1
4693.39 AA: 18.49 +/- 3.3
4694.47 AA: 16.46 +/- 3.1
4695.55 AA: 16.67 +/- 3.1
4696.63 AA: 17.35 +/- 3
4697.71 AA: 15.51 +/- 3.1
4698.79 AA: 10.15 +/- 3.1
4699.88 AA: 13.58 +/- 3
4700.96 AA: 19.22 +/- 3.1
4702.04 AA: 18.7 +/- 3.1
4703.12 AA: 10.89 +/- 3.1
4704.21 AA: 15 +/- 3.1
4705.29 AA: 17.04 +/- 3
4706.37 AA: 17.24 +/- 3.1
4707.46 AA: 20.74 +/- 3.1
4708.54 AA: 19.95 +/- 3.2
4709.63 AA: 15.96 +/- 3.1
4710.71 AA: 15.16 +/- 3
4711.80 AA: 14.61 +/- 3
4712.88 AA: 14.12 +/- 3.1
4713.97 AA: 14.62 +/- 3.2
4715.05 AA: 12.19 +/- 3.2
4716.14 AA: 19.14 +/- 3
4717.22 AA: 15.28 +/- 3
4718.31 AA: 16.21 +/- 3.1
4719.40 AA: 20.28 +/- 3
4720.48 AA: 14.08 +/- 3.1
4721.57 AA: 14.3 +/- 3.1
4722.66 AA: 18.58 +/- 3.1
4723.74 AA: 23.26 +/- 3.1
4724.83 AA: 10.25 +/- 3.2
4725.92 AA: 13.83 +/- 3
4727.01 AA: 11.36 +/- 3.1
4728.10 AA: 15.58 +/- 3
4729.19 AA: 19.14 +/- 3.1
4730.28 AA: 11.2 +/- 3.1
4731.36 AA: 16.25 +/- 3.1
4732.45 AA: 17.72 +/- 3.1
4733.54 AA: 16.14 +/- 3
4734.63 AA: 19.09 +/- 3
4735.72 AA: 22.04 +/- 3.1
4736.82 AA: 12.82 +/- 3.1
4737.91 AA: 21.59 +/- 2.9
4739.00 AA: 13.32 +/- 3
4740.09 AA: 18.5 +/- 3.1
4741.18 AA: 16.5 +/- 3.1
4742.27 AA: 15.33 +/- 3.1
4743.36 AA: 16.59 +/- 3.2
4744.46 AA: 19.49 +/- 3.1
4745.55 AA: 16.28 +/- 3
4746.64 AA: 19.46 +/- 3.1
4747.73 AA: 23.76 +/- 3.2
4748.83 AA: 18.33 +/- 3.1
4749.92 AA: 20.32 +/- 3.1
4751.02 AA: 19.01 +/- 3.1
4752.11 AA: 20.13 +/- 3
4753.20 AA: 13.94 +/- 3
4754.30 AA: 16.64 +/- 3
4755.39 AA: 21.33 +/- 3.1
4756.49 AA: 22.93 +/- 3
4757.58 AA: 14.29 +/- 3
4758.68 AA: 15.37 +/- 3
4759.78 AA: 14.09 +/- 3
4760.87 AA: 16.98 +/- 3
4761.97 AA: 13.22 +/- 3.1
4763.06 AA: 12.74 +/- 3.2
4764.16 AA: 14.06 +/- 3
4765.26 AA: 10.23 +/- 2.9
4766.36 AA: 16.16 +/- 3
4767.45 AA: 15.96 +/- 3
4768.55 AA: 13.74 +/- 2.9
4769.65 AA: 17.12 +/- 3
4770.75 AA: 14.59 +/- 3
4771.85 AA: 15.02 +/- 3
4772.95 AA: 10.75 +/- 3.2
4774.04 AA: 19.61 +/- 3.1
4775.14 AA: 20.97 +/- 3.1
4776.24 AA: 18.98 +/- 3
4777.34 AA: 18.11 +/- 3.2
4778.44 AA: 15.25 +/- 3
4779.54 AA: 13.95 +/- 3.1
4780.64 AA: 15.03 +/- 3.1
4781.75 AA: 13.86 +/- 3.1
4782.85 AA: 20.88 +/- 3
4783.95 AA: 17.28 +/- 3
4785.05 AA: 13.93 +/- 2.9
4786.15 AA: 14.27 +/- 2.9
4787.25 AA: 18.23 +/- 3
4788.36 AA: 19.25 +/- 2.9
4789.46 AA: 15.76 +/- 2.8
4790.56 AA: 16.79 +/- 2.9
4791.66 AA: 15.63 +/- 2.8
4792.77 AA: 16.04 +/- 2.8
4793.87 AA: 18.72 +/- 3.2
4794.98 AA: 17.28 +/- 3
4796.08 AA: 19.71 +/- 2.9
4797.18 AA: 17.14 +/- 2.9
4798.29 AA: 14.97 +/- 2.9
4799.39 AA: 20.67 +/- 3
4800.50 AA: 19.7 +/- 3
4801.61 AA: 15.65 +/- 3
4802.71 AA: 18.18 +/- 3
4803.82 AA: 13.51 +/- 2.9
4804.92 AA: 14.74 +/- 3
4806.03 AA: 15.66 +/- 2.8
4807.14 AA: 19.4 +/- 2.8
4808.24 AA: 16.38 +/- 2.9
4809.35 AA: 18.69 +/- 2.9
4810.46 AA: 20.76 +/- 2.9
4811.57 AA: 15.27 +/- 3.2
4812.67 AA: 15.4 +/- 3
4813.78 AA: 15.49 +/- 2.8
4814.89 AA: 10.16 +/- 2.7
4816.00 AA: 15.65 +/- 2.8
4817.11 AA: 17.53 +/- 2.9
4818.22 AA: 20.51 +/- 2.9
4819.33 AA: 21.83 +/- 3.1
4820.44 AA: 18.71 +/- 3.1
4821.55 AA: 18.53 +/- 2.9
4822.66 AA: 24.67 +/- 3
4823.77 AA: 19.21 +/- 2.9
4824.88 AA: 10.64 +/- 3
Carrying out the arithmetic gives -2.8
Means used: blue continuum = 16.1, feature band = 17.6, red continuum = 16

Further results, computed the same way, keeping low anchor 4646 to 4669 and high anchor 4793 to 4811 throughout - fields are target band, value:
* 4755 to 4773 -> 1.9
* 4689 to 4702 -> 0.4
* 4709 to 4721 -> 0.7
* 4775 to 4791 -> 0.5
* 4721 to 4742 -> 0.4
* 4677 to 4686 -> 0.4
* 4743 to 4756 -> -1.4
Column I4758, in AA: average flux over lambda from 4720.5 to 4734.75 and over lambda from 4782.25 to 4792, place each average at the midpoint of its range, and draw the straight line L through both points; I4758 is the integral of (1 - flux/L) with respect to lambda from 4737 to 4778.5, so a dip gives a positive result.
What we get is -1.3 AA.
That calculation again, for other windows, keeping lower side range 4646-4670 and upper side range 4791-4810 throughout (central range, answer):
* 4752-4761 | -0.21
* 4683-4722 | 0.22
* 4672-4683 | -0.01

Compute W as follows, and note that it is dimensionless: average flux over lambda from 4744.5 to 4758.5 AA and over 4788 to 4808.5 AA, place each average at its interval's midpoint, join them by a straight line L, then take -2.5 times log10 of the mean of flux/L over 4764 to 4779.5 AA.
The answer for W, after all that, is 0.149 mag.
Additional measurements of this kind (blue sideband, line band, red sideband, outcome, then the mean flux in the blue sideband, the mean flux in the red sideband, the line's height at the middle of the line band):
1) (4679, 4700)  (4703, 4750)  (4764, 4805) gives -0.042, 15.8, 16.4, 16.1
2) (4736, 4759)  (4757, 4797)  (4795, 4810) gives 0.106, 18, 17.3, 17.6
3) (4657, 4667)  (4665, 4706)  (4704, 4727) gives 0.013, 15.9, 16.2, 16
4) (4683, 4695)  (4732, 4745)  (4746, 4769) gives -0.040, 16.7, 16.8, 16.8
